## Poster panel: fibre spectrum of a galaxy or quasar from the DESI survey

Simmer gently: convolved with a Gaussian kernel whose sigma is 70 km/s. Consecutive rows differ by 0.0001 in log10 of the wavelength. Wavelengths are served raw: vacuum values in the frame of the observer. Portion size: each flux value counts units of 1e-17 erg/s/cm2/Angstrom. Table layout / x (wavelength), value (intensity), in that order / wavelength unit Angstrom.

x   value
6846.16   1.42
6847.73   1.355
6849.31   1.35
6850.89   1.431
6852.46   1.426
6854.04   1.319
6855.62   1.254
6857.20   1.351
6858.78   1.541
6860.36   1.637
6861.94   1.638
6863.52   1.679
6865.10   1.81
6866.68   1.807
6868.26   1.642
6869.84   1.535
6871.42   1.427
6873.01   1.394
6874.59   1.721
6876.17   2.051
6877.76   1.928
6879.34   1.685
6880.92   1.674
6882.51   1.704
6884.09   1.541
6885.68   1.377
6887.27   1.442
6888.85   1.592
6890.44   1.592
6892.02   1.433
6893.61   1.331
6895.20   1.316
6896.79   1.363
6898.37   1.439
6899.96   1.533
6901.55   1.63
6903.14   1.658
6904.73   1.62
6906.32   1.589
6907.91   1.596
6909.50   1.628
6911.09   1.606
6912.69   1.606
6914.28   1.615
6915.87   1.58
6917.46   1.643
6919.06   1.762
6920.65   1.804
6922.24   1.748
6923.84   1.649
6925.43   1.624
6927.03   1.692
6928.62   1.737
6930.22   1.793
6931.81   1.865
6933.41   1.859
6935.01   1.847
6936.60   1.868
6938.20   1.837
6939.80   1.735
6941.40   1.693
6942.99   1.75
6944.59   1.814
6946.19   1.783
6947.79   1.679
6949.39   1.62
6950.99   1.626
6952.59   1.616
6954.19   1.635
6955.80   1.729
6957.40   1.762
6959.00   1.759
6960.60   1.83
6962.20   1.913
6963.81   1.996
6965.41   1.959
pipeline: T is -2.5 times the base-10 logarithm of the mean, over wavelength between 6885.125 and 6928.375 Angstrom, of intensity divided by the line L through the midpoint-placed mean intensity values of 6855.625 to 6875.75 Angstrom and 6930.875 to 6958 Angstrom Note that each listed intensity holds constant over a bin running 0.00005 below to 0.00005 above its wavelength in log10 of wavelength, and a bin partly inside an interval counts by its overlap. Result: 0.07 mag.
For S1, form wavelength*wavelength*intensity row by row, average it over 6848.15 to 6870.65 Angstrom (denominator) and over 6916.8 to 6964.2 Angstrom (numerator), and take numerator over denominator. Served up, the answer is 1.2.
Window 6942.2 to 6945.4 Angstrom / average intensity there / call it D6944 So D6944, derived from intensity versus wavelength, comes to 1.78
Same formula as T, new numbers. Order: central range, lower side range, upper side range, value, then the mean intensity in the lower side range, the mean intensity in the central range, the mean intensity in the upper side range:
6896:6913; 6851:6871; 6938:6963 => 0.05 mag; 1.55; 1.57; 1.73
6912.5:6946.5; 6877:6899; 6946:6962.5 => -0.06 mag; 1.53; 1.74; 1.72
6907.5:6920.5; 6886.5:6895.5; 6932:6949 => -0.02 mag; 1.46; 1.64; 1.79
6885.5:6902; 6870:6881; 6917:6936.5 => 0.18 mag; 1.69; 1.46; 1.76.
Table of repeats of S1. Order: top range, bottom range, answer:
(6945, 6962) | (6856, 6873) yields 1.11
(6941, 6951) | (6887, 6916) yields 1.13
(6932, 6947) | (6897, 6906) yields 1.16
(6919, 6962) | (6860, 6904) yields 1.12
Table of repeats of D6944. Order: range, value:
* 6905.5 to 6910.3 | 1.61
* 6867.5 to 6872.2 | 1.54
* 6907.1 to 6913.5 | 1.61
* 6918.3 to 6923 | 1.77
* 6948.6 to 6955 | 1.62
